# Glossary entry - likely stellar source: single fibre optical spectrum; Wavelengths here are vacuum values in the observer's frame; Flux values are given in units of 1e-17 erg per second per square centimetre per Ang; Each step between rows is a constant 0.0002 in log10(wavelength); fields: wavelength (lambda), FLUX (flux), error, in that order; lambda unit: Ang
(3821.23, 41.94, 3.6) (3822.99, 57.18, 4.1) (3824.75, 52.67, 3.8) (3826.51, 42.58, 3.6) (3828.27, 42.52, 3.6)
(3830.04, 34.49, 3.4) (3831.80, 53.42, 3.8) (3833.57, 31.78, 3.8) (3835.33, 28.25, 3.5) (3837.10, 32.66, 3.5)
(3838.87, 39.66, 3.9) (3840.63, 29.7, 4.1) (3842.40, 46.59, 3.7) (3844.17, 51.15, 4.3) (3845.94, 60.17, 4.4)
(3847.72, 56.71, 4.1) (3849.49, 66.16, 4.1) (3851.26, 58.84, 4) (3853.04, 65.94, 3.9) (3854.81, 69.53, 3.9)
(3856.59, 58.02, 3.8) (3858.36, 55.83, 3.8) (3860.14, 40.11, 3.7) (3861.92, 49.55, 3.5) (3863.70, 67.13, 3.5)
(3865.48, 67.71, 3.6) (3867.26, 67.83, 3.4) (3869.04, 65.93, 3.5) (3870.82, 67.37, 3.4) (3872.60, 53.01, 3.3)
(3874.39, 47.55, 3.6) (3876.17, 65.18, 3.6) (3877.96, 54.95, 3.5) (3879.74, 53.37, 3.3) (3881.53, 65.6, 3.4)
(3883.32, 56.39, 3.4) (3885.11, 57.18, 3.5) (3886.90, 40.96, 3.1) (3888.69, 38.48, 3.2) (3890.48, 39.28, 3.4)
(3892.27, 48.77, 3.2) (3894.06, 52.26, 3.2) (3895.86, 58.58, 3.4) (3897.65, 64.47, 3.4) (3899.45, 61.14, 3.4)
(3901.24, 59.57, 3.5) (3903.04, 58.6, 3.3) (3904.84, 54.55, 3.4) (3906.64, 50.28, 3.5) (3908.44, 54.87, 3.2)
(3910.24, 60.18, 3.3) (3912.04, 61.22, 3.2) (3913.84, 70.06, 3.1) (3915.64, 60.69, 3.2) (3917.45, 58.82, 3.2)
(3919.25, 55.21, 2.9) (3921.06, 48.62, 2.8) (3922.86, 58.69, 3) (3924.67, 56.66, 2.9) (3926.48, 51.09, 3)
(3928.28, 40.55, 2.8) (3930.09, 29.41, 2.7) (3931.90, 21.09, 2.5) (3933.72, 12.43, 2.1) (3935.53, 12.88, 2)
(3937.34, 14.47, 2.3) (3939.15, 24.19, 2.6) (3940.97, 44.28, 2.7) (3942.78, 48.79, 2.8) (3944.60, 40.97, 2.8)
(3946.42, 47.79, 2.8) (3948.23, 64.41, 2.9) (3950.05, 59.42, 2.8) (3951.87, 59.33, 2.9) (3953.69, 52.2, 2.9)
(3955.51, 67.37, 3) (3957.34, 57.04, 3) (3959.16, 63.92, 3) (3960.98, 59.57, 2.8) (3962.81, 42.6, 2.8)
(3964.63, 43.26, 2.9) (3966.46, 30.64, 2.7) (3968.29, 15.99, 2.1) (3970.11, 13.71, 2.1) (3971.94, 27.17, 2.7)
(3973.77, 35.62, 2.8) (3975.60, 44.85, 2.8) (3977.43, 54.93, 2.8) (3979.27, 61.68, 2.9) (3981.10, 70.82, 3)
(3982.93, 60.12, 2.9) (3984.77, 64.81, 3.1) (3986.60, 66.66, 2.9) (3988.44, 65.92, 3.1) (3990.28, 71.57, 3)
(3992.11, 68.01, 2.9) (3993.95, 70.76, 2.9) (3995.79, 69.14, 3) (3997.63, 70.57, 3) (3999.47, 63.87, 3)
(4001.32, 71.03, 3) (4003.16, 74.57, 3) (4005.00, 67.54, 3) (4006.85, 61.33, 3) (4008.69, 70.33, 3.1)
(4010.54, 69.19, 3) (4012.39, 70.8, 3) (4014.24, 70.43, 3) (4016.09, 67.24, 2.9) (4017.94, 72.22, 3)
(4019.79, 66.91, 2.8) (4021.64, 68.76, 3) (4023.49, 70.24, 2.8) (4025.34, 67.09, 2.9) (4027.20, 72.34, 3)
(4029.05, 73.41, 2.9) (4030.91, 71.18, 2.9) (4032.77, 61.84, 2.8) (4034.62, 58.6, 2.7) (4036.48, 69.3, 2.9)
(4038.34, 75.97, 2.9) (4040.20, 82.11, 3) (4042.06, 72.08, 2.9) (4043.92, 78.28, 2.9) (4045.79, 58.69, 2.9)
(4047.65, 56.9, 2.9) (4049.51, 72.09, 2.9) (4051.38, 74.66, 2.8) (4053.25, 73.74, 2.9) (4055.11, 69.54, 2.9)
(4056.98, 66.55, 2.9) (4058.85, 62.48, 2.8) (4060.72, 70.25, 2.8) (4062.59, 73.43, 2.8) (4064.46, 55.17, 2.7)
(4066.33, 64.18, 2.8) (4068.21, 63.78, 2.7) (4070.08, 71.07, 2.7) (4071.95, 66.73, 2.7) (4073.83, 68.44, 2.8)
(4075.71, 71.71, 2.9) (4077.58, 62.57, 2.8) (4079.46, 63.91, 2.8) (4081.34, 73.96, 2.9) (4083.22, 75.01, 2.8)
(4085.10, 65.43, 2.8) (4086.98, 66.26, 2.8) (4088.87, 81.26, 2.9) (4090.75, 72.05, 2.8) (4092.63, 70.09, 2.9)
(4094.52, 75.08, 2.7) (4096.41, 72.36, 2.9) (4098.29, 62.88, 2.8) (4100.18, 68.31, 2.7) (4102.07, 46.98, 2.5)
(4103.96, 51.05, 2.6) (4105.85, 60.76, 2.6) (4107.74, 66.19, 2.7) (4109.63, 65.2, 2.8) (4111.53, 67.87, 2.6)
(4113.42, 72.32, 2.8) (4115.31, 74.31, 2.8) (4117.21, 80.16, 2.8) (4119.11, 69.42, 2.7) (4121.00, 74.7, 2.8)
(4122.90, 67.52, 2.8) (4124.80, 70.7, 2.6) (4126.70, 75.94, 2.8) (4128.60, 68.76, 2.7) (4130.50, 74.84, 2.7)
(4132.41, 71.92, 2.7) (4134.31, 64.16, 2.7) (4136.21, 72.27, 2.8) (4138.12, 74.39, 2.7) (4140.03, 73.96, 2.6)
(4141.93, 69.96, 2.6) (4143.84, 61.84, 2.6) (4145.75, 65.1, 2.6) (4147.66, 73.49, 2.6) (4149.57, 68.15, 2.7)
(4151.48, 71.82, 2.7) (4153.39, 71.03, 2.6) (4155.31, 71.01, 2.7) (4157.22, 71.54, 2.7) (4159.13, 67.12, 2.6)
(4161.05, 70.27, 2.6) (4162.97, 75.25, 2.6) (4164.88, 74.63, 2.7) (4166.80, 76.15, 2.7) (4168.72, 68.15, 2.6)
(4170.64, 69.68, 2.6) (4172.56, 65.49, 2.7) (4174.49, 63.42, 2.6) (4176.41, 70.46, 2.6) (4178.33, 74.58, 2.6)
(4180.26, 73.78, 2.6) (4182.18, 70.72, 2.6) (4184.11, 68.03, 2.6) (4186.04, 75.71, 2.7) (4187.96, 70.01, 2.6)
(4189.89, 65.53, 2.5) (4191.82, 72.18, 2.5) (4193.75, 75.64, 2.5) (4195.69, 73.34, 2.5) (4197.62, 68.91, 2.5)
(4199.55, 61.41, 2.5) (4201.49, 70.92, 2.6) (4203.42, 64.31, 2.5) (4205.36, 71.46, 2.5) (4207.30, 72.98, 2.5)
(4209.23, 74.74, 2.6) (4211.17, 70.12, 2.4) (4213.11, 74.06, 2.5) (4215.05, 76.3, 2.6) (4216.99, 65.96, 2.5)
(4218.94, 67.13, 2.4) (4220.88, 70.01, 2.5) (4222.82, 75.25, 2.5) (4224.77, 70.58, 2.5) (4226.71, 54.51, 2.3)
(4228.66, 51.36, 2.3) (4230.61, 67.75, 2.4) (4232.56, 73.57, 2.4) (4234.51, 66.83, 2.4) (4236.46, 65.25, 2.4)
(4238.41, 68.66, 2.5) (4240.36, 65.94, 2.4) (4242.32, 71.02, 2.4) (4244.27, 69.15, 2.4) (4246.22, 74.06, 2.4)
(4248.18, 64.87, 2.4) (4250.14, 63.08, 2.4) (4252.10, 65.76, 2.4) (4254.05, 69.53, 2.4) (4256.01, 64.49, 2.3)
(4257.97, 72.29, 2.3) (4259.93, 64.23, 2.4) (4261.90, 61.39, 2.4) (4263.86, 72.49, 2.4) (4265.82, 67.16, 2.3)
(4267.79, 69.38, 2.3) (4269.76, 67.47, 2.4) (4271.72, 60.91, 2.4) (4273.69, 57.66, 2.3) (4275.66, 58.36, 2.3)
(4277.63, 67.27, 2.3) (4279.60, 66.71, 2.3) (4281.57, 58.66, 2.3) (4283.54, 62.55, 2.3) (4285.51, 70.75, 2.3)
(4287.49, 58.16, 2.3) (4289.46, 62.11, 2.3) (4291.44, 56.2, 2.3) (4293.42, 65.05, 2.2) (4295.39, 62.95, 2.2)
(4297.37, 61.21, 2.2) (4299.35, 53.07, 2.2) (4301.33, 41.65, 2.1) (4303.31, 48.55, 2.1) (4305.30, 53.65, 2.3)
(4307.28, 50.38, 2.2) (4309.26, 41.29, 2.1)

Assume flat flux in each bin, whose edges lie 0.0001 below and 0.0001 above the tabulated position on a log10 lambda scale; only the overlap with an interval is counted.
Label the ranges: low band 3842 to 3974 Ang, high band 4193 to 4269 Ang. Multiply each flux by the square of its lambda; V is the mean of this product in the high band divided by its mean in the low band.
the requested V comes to 1.58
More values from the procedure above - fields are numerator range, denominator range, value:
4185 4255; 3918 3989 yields 1.71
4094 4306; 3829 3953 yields 1.55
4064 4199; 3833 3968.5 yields 1.54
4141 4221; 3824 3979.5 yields 1.63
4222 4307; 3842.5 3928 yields 1.35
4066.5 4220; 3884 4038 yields 1.38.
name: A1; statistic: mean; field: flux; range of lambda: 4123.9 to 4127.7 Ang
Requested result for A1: 73.3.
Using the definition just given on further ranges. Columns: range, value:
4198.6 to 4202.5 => 66.2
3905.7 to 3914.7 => 59.3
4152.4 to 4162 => 70.2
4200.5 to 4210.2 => 70.9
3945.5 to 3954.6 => 56.6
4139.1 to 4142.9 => 72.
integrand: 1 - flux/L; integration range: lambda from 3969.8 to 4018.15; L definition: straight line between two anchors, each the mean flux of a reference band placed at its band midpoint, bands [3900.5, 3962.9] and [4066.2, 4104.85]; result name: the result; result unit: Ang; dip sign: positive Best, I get -4.9 Ang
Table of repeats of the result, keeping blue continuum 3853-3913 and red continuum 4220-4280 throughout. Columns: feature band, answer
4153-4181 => -2.9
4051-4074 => -2.3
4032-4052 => -2.7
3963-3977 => 6.5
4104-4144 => -4.5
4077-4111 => -2.4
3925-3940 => 8.0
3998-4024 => -3.8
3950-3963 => 0.0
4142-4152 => -0.7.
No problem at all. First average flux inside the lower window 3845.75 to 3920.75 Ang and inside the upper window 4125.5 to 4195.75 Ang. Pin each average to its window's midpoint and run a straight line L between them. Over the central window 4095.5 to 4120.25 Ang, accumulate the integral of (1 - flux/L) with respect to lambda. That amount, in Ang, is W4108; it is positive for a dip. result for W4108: 0.8 Ang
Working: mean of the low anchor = 57.5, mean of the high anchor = 70.8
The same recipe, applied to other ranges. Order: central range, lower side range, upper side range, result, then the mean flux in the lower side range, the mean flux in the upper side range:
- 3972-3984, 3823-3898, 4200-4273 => 0.92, 52.3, 67.9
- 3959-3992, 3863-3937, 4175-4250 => 4.00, 52.5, 69.3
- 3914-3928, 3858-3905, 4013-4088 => 0.75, 56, 68.6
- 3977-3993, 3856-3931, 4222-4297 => -2.05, 55.4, 65.3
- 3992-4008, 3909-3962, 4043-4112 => -3.30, 48.4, 67.1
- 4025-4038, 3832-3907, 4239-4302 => -2.28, 53.8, 64.1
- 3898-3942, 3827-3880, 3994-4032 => 9.21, 52.7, 69.4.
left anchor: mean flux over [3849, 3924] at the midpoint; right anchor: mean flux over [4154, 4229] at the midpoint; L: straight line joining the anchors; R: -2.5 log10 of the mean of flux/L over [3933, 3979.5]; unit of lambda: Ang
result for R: 0.39 mag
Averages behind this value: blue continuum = 57.3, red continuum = 70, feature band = 42.1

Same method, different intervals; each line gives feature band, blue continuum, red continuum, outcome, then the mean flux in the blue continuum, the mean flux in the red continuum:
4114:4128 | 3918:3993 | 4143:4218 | -0.14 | 47.1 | 70.4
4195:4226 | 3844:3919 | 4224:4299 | -0.10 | 57.5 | 64.9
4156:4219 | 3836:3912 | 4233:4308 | -0.15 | 55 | 63.2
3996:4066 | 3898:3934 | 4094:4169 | -0.13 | 52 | 69.4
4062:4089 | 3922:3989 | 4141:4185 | -0.14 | 45.5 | 70.1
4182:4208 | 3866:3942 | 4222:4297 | -0.12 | 50.4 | 65.3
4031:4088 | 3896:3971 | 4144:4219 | -0.15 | 47.7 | 70.5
